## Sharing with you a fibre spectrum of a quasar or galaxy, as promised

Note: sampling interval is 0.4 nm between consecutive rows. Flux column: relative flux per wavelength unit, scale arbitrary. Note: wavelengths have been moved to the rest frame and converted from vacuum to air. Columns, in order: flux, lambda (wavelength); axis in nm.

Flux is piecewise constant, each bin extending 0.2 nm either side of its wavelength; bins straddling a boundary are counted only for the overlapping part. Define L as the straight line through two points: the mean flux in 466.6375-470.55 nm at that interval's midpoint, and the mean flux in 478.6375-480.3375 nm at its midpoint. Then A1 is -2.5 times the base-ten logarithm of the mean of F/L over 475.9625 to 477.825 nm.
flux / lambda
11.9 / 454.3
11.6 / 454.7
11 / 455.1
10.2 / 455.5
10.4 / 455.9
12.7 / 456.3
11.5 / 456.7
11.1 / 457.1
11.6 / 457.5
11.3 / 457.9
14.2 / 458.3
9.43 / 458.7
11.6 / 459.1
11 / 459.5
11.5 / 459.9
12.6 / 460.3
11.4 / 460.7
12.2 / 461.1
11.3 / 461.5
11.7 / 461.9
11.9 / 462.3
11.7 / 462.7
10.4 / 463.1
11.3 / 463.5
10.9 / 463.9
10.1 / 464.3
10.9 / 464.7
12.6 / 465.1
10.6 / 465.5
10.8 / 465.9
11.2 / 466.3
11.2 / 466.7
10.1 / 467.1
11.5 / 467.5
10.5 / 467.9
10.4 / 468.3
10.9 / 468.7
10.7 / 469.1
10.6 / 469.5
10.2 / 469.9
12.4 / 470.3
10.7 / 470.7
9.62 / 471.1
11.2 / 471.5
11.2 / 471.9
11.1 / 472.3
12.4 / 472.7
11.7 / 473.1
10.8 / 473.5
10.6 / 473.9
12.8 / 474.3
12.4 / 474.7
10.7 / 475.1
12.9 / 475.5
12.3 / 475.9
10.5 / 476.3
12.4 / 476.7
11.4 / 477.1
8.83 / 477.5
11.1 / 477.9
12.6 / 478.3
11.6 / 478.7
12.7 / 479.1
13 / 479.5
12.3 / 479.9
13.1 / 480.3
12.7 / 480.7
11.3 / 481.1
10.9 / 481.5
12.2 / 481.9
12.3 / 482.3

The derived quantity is 0.12 mag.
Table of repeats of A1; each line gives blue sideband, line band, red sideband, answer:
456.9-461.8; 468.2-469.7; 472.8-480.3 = 0.10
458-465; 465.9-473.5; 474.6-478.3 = 0.04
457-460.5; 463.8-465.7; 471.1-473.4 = 0.04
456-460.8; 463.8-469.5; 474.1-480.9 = 0.09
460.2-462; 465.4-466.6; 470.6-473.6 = 0.06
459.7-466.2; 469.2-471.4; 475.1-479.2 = 0.07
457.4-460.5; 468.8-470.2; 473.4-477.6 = 0.09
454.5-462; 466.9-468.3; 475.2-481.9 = 0.10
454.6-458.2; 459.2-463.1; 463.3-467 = -0.04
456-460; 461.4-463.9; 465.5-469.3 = -0.02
